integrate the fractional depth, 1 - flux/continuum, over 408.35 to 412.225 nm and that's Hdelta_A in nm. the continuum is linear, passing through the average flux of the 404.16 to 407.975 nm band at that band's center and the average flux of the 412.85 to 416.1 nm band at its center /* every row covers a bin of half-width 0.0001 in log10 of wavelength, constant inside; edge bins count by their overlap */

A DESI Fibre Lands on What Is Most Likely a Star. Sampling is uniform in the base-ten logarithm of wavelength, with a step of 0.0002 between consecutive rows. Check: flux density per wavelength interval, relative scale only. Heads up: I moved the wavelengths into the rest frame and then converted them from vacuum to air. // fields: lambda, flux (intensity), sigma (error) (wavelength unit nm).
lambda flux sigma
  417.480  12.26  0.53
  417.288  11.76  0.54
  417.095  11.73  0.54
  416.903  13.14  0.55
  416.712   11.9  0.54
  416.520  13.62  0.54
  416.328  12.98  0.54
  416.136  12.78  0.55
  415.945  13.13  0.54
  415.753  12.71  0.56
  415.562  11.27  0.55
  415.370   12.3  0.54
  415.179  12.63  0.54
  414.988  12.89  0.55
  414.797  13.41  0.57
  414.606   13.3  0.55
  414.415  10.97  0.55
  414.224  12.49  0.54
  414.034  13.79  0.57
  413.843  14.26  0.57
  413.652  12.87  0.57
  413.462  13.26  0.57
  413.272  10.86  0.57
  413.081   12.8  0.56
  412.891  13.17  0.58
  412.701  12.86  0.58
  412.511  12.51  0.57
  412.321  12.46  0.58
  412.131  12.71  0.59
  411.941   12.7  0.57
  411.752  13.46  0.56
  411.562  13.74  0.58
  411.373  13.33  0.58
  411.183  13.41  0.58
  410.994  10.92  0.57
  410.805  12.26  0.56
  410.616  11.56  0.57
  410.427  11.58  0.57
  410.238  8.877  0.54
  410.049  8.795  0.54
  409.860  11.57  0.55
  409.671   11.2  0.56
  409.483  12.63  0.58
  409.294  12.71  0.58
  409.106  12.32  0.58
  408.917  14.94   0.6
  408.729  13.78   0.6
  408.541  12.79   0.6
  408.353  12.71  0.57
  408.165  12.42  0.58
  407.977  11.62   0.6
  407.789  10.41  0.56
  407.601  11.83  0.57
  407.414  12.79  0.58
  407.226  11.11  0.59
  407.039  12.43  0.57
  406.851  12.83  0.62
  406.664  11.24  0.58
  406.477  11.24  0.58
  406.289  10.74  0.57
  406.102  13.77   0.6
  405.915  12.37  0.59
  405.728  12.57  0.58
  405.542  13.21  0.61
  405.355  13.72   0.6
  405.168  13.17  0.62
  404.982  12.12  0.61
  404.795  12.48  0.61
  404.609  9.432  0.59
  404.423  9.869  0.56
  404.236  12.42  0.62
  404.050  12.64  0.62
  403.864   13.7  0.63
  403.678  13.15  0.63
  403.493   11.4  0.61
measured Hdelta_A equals 0.02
